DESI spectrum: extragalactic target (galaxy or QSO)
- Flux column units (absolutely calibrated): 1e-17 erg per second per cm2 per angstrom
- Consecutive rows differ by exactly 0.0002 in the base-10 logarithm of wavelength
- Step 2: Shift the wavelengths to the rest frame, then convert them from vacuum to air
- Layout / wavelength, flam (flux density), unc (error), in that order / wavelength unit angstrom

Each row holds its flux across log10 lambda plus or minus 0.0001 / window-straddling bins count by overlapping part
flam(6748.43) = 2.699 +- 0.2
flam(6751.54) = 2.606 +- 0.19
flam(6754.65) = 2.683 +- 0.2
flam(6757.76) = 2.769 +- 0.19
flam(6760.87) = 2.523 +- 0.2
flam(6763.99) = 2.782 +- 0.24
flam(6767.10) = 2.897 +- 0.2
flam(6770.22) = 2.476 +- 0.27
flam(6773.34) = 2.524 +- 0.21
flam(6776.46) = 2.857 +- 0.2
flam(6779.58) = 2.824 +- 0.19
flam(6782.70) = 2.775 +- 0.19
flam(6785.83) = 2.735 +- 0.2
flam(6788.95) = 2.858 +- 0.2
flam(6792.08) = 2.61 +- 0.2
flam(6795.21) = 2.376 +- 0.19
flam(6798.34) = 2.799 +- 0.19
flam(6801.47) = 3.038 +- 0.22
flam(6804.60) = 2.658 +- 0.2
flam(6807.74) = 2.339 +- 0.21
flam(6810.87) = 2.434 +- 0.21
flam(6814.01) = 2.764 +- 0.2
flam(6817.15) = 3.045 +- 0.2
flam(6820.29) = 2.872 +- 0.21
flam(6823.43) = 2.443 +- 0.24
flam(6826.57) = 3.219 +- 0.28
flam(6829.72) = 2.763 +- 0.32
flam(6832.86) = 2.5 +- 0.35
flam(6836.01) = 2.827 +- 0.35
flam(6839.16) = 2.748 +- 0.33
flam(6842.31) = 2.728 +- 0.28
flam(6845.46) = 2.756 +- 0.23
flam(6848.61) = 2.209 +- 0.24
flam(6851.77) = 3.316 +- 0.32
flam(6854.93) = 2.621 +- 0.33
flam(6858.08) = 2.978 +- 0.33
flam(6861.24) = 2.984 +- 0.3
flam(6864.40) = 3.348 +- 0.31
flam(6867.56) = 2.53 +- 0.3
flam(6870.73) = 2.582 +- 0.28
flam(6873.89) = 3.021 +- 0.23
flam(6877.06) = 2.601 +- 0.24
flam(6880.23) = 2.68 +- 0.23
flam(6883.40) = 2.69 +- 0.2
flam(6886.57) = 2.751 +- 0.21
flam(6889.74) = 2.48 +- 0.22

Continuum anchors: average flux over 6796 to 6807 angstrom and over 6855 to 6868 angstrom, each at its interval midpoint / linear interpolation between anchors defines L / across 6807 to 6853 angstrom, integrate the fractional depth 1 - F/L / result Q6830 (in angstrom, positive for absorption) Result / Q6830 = 2.0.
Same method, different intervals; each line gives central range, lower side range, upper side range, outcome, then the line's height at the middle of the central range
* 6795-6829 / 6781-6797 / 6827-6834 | -0.4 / 2.71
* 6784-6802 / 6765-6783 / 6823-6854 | 0.1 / 2.73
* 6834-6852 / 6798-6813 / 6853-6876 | 0.5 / 2.79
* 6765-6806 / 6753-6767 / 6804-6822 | -0.4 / 2.7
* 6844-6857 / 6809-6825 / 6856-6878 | 0.4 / 2.81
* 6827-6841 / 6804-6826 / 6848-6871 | 0.0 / 2.75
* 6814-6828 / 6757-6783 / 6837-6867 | -0.4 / 2.79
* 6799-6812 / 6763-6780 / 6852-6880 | 0.6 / 2.77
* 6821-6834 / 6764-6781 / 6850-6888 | 0.2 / 2.79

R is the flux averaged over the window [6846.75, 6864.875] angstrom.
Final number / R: 2.88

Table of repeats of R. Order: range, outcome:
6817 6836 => 2.79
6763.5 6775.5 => 2.67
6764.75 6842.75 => 2.73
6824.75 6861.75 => 2.8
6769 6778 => 2.62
